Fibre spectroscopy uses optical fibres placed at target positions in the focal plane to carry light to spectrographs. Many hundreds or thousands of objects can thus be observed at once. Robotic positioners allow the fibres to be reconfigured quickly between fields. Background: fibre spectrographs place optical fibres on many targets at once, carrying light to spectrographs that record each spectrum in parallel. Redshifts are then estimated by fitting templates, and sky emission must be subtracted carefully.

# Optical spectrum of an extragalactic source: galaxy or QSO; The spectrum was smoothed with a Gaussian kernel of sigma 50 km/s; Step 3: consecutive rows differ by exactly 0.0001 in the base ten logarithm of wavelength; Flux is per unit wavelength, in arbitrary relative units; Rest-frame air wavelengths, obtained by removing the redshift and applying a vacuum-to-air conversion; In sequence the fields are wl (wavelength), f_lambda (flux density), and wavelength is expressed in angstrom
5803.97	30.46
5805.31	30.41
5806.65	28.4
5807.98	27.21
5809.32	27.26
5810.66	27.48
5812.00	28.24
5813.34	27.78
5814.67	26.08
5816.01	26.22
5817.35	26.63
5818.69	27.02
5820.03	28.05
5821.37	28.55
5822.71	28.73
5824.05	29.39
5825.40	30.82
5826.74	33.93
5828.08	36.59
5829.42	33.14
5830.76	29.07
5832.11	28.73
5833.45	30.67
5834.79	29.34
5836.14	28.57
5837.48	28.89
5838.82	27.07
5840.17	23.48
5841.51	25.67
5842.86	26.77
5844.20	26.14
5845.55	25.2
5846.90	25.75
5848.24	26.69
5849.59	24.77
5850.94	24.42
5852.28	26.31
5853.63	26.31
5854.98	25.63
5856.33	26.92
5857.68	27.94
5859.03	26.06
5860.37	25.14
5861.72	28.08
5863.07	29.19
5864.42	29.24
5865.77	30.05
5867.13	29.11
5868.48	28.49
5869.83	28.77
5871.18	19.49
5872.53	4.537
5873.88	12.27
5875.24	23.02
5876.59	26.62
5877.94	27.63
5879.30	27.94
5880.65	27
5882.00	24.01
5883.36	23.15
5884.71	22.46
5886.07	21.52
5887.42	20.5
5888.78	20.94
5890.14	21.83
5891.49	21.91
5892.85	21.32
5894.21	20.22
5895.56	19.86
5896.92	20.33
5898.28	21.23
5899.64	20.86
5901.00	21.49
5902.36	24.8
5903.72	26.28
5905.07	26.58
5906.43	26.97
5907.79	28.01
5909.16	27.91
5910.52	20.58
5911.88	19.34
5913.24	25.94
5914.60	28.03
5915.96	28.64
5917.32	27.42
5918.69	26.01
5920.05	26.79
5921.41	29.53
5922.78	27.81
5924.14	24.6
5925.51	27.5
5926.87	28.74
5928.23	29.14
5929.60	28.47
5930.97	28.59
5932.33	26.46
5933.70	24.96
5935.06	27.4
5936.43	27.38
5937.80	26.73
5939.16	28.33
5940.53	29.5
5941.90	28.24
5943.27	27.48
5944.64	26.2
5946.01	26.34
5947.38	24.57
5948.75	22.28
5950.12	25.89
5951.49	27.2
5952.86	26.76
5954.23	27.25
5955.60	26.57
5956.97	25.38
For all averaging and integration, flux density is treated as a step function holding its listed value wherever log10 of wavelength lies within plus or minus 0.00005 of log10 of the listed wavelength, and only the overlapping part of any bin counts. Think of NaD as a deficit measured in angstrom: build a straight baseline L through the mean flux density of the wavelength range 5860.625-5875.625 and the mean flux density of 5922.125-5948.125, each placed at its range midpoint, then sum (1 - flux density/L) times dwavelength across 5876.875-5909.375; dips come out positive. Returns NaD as 2.11 angstrom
